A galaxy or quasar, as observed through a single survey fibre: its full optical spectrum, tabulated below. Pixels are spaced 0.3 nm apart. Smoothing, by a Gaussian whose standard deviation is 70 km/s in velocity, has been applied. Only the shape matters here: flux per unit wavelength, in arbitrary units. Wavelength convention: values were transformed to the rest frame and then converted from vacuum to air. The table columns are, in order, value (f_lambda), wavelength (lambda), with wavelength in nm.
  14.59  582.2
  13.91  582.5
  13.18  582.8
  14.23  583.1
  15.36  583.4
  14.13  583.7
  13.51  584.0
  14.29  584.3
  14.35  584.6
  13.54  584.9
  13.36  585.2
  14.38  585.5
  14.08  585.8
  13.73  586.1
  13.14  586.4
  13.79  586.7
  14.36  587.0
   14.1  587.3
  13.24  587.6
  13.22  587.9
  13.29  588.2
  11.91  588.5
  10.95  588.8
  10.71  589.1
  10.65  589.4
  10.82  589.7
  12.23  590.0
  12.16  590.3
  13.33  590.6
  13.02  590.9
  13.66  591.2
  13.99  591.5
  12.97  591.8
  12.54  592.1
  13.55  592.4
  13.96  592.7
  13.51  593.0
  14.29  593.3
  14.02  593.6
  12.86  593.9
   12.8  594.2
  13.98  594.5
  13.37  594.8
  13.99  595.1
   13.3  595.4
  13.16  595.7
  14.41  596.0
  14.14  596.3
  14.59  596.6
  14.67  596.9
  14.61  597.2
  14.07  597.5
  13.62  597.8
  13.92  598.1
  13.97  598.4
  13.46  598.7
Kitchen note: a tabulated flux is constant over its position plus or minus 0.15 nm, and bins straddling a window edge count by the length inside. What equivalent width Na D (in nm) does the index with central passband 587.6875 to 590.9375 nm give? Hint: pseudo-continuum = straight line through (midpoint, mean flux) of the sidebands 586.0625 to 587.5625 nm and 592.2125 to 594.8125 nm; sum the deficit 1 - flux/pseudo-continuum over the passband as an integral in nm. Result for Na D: 0.40 nm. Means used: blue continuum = 13.8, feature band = 12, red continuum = 13.6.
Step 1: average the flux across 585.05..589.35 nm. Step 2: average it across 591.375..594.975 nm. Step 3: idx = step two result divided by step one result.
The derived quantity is 1.03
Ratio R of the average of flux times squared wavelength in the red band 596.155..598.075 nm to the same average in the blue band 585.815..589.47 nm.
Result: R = 1.1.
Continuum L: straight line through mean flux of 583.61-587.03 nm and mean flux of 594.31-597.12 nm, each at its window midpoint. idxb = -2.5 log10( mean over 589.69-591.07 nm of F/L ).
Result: 0.12 mag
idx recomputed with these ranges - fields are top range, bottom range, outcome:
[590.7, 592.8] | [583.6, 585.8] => 0.96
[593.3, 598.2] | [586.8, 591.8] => 1.10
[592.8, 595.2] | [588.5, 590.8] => 1.17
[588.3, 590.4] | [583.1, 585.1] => 0.80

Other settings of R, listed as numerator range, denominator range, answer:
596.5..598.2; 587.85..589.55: 1.25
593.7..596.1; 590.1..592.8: 1.03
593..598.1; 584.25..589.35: 1.08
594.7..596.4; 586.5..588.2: 1.03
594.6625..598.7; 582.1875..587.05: 1.04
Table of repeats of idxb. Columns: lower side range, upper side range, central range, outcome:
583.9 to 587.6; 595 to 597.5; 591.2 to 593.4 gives 0.04 mag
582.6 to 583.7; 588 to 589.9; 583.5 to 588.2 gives -0.07 mag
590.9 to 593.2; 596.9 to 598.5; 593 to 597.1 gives 0.00 mag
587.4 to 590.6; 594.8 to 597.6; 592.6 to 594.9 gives -0.02 mag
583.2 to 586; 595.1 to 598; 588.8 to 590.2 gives 0.26 mag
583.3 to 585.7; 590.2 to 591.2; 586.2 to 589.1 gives 0.04 mag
